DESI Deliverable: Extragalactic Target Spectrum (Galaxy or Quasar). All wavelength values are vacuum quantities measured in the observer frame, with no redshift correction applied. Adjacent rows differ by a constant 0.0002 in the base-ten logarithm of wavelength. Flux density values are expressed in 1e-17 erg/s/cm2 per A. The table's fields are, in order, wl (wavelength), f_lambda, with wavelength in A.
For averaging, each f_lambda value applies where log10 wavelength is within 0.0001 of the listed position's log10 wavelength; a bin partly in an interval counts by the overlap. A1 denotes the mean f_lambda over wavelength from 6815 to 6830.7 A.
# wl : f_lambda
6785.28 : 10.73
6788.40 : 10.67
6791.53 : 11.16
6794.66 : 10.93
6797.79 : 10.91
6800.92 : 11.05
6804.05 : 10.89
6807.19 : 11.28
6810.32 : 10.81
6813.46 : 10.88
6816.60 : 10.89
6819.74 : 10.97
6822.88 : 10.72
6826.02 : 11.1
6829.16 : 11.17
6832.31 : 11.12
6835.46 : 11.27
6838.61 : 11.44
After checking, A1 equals 11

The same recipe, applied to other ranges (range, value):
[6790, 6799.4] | 11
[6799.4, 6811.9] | 11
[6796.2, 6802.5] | 11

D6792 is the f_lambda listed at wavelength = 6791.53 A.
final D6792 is 11.16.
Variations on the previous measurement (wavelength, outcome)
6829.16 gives 11.17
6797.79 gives 10.91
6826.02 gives 11.1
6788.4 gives 10.67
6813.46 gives 10.88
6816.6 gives 10.89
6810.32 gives 10.81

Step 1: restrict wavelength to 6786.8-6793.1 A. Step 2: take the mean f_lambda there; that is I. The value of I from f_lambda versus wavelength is 10.9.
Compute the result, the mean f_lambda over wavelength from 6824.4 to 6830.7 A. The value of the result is 11.1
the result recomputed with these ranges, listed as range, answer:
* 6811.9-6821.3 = 10.9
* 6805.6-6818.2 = 11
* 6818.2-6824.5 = 10.9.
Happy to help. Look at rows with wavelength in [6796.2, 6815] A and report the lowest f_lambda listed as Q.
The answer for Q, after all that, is 10.81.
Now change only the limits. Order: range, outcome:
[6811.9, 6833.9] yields 10.72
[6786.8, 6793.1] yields 10.67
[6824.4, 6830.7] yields 11.1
